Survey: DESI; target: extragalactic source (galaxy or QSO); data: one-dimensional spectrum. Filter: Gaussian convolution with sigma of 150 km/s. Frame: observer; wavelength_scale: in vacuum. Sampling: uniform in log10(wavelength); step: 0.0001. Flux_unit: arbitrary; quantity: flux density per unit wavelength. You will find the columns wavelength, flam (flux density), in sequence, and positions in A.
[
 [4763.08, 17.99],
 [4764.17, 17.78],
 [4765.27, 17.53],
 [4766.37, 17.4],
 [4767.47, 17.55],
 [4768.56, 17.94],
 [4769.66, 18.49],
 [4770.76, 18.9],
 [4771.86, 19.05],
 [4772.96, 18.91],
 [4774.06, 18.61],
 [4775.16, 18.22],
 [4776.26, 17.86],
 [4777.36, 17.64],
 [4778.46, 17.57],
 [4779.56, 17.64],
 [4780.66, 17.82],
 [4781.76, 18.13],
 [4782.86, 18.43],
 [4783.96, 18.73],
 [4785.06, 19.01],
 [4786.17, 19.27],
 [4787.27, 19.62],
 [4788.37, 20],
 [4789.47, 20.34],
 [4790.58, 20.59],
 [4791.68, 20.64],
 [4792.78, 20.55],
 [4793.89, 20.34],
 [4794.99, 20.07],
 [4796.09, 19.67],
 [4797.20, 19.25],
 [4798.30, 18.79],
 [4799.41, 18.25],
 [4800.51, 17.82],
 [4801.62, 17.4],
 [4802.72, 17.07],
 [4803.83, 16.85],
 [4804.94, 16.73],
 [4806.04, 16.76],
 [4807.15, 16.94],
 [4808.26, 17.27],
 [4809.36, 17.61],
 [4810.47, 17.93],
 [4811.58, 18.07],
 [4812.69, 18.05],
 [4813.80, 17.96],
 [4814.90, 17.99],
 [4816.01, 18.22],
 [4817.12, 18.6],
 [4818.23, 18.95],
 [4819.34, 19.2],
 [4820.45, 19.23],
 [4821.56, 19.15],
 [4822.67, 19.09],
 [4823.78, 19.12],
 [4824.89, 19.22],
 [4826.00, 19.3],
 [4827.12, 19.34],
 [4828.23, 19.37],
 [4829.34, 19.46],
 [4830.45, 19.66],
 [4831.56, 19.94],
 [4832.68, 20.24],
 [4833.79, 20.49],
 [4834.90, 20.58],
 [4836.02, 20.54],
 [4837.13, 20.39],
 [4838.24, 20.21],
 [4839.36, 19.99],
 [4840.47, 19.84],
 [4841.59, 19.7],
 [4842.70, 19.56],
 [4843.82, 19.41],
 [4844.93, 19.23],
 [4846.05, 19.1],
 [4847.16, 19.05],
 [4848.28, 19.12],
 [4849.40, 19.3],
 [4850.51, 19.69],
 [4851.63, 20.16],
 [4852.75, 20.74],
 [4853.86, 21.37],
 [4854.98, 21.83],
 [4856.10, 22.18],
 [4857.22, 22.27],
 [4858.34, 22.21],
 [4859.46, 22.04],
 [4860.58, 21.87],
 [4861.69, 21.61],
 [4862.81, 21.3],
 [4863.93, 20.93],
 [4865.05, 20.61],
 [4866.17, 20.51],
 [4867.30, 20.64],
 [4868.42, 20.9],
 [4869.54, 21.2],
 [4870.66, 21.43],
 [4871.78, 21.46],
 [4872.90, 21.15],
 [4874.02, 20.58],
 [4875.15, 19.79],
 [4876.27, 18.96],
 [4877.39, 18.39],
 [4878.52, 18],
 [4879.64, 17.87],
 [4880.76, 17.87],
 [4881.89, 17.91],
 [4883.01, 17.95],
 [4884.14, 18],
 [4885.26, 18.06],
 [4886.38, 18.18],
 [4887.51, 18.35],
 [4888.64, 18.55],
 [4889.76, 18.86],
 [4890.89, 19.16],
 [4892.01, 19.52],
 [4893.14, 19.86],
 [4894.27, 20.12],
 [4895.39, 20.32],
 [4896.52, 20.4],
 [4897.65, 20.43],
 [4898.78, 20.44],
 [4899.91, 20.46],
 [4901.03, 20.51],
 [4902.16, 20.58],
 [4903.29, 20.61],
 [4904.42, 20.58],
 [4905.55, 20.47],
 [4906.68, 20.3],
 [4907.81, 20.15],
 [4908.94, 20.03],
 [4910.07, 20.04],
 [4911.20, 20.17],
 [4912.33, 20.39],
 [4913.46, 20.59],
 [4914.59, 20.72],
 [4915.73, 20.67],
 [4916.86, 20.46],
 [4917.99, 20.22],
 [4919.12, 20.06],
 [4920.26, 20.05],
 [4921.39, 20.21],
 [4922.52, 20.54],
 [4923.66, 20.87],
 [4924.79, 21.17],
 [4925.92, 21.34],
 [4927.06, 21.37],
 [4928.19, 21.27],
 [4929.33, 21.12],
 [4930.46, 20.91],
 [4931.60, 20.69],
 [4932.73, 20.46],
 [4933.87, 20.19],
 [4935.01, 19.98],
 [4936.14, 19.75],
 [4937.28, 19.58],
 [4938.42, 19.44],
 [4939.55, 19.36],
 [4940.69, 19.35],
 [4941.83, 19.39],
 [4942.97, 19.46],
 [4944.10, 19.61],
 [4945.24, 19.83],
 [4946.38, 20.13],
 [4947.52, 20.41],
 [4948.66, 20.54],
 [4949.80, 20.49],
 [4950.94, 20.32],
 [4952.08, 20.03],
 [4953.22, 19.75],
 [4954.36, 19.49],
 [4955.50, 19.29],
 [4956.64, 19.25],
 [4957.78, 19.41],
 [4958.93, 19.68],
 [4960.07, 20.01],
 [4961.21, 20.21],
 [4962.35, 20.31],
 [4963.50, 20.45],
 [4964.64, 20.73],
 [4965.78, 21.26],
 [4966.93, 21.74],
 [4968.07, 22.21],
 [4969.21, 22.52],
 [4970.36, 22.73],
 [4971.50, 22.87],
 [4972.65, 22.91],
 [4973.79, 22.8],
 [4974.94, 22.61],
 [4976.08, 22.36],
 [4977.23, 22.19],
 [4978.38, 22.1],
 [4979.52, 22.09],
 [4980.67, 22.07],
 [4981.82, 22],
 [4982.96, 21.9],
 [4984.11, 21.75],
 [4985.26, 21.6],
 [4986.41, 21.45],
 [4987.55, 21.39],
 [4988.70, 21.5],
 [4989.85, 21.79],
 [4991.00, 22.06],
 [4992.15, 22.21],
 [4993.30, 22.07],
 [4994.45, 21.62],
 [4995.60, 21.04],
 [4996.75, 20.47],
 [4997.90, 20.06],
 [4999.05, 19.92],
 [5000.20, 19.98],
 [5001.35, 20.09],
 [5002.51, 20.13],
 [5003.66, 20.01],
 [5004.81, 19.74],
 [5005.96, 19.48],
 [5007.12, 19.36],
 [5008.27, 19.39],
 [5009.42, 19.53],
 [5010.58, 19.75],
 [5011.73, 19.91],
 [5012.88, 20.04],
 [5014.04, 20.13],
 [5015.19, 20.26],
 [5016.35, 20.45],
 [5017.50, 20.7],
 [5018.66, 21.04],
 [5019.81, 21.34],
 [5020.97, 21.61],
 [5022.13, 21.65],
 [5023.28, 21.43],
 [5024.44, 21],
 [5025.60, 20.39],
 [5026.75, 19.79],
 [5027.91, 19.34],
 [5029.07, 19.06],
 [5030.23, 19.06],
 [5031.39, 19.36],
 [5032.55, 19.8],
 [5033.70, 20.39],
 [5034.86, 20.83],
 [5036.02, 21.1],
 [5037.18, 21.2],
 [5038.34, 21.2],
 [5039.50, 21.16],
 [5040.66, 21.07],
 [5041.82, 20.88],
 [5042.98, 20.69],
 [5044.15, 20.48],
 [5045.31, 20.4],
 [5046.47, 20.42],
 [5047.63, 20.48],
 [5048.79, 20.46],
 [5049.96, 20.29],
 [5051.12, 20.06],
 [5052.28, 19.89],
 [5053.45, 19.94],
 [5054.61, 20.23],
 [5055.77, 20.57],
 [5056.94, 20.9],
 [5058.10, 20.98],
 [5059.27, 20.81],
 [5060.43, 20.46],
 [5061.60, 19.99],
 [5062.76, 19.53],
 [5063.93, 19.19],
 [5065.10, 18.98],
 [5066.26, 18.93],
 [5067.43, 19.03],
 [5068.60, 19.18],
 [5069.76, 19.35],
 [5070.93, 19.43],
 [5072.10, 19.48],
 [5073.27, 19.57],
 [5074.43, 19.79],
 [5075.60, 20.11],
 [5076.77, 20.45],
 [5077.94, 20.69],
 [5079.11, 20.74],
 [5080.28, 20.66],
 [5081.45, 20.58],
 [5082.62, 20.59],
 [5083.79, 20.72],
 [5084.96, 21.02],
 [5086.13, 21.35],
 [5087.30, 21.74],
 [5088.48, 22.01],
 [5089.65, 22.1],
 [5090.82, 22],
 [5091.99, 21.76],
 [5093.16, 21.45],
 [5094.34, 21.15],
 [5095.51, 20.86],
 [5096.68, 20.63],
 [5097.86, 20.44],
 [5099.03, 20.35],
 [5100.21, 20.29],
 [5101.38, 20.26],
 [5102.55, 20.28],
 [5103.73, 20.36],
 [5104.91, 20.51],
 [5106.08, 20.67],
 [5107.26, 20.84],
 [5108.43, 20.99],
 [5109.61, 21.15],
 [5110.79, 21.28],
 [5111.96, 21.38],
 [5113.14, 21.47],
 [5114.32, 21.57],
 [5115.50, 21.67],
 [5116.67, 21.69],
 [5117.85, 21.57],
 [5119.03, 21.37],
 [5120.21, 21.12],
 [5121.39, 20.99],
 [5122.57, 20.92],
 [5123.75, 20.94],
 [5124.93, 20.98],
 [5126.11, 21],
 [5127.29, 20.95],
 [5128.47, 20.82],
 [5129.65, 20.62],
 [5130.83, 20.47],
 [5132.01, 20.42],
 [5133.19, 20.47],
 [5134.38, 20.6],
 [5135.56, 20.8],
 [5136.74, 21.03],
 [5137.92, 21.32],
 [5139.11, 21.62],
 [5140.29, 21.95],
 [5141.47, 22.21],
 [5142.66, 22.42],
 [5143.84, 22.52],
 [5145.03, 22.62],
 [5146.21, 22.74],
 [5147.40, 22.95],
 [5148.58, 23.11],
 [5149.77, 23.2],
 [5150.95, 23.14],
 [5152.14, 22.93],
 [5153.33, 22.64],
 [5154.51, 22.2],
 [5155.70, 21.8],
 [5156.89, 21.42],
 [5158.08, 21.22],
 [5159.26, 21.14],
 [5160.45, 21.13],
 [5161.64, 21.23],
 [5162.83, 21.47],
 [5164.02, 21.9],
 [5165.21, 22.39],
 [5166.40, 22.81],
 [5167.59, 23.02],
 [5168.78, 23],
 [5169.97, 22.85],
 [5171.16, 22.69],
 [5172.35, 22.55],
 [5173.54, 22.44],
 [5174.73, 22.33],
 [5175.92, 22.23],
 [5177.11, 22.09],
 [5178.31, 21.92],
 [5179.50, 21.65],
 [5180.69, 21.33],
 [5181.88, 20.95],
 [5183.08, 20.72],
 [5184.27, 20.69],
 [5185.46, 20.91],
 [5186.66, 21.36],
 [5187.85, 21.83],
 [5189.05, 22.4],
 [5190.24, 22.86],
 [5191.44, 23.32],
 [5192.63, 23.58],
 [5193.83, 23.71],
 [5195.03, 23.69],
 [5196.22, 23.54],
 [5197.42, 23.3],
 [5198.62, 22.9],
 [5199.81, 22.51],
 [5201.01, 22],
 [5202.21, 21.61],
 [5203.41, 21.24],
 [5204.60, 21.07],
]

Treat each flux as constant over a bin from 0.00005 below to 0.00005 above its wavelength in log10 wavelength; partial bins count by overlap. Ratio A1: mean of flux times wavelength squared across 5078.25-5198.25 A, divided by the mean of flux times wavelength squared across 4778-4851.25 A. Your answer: 1.30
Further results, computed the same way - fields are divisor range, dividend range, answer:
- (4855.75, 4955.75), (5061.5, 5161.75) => 1.13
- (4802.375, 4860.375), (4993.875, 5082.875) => 1.14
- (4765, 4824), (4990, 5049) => 1.21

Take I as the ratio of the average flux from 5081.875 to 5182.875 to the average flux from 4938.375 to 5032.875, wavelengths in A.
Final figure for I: 1.04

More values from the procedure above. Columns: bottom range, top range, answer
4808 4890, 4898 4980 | 1.05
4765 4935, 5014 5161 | 1.07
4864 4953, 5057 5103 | 1.02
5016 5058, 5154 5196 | 1.08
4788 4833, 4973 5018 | 1.12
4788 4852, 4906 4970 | 1.06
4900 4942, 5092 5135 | 1.03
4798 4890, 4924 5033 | 1.07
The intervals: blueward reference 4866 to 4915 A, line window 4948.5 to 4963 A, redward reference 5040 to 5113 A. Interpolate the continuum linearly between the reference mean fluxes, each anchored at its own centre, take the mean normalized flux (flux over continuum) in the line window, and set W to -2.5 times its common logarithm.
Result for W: 0.01 mag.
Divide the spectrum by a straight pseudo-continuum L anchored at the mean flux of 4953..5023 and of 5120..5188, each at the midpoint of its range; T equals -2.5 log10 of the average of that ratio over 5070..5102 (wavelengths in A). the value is 0.04 mag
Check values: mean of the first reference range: 21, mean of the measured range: 20.7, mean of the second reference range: 21.7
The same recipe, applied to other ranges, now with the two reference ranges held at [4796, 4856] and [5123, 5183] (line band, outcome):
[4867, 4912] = -0.005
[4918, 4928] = -0.043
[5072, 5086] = 0.040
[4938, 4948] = 0.021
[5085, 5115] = 0.016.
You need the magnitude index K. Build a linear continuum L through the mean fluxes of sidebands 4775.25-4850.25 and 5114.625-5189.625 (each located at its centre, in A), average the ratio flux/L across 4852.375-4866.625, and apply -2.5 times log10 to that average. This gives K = -0.12 mag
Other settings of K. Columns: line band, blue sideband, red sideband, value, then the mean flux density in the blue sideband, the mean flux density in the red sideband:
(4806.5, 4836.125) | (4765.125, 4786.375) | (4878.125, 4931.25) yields -0.005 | 18.2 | 19.9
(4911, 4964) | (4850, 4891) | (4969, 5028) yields 0.022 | 20.1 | 21.1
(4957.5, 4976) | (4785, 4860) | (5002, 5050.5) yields -0.073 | 19.4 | 20.4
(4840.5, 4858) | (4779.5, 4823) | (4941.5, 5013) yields -0.054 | 18.6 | 20.8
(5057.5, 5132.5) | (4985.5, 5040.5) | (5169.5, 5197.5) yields 0.037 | 20.5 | 22.3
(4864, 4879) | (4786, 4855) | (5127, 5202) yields -0.037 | 19.2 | 22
